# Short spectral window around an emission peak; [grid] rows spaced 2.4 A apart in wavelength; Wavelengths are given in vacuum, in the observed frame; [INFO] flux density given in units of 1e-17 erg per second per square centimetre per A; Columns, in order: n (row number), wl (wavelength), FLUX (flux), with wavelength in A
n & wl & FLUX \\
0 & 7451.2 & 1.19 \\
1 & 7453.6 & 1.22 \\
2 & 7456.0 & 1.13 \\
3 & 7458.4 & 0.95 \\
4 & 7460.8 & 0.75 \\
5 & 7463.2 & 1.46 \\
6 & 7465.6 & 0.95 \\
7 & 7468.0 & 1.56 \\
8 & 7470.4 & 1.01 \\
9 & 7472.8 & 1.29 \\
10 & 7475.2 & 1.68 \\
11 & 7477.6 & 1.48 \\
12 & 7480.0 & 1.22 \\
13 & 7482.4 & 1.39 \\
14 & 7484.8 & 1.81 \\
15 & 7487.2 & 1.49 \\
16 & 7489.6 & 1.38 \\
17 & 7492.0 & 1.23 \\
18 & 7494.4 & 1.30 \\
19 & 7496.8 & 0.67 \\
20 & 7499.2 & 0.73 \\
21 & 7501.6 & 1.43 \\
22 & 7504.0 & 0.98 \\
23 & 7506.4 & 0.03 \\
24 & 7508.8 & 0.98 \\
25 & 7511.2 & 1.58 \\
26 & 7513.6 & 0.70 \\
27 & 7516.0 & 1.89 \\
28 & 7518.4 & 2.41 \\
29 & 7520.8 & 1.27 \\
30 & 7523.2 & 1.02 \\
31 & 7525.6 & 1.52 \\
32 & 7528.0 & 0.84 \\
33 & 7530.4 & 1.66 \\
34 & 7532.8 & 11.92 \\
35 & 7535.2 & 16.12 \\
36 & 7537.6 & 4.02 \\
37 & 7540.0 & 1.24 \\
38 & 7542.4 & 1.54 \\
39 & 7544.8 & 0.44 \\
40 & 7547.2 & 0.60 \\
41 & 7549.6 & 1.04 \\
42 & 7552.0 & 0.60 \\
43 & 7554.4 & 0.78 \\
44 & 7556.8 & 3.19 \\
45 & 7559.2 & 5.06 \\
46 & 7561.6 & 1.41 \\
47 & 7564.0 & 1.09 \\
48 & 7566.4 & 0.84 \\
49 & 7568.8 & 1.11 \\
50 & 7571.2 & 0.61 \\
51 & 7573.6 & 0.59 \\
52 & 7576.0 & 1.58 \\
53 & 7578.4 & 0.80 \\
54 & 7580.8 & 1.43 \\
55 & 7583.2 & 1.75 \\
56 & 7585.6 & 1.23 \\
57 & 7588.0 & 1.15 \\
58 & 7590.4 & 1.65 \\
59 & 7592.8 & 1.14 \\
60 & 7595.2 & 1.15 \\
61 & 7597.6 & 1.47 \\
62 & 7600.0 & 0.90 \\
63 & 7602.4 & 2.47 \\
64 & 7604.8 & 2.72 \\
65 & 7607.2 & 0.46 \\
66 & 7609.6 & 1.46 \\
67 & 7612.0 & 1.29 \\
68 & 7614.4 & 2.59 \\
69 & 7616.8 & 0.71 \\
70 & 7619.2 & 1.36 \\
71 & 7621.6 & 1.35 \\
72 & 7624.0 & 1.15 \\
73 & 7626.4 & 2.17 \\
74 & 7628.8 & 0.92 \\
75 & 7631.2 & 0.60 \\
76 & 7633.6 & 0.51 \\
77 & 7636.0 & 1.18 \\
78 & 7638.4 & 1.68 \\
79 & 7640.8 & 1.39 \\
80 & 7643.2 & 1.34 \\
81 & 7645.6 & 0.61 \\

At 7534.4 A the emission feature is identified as Halpha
